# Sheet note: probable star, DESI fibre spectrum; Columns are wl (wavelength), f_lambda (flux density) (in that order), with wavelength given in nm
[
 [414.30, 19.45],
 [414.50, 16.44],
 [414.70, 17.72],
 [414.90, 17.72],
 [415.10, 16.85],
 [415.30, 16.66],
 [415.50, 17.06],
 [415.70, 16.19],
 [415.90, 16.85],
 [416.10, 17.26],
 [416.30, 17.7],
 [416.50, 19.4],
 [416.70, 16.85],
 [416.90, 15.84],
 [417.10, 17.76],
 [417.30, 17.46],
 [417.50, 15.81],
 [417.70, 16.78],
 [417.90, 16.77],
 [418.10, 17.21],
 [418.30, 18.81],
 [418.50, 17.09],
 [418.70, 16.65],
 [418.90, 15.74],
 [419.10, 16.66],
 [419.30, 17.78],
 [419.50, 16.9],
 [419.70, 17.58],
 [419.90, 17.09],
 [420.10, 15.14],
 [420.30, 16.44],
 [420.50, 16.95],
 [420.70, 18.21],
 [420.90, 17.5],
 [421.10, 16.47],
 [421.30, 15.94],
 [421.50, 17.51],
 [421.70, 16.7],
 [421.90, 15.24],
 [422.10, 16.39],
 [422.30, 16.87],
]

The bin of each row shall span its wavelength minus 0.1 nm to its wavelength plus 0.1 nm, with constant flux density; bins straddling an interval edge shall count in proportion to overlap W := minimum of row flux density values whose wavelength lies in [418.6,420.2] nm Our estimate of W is 15.14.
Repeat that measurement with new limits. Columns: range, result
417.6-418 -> 16.77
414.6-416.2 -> 16.19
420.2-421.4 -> 15.94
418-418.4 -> 17.21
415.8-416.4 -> 16.85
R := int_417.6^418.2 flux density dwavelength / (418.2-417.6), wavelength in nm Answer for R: 16.9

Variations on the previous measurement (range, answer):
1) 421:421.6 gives 16.6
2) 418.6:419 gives 16.2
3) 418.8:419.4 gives 16.7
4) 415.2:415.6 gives 16.9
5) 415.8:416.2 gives 17.1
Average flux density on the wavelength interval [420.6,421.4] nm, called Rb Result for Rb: 17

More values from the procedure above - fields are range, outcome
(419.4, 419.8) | 17.2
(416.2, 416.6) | 18.5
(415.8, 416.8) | 17.6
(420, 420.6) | 16.2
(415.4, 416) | 16.7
